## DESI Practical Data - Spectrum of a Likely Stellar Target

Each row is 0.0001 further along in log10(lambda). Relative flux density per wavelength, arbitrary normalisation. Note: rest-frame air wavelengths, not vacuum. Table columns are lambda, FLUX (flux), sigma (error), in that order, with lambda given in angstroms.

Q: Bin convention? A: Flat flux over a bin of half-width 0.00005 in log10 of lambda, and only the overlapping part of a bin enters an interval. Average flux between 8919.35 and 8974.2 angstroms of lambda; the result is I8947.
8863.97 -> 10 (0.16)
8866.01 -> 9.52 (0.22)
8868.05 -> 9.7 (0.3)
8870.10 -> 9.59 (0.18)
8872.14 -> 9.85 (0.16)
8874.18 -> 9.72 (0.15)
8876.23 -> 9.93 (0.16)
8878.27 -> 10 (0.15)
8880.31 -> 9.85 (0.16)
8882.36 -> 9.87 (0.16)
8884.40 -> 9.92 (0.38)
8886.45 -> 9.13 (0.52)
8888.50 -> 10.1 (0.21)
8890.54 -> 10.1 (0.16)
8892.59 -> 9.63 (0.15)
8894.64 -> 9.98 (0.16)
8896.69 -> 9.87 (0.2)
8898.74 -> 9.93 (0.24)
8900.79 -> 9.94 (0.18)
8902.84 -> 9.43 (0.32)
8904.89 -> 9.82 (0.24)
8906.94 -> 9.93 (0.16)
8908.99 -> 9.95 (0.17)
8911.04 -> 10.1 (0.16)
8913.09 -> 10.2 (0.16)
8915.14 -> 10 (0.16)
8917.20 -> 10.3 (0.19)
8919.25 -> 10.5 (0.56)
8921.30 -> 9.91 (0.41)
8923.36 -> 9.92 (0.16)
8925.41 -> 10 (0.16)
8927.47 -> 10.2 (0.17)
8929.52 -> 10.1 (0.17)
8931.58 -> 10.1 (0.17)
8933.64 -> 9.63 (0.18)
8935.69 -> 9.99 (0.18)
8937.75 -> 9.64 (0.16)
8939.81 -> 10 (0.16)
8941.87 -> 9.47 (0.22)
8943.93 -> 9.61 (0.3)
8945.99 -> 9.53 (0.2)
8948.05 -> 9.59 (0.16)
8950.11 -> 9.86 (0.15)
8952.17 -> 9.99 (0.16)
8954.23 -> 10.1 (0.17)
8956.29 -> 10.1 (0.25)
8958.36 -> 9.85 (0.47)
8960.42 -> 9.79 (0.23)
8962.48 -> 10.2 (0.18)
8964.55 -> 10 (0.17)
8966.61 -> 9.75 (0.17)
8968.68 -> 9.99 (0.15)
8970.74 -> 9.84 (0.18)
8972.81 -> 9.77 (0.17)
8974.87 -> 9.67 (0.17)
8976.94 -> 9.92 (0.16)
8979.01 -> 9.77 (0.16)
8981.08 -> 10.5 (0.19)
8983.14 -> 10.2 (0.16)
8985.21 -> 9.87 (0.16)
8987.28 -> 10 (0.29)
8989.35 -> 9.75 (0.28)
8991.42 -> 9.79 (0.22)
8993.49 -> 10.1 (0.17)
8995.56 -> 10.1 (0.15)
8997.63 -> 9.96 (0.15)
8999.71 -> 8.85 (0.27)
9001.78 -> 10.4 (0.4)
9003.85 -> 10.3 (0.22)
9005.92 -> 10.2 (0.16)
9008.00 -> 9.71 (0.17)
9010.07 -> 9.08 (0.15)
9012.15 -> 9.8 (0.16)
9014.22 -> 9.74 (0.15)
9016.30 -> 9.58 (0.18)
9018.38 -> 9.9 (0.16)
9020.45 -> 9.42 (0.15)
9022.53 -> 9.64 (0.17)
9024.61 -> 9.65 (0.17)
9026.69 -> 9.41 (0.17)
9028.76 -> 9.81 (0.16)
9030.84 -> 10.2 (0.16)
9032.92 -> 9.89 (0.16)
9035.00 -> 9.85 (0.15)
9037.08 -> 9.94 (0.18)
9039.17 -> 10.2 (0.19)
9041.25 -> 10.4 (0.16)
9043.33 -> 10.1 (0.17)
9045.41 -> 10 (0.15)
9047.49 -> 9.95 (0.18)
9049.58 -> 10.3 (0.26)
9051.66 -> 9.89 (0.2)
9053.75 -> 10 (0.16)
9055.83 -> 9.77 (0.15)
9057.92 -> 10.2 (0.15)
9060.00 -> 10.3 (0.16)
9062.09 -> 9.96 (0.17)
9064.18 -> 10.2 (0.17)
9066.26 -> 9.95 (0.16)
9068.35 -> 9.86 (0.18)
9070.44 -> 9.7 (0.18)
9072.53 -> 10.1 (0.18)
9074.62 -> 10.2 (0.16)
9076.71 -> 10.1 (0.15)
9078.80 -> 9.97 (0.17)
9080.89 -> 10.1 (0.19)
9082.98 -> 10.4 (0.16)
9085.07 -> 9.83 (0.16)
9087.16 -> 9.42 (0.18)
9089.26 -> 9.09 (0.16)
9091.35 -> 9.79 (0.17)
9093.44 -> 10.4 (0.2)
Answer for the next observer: 9.89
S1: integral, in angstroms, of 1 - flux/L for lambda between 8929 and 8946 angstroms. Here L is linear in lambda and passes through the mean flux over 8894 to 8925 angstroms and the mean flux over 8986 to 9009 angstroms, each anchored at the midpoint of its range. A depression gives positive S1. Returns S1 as 0.3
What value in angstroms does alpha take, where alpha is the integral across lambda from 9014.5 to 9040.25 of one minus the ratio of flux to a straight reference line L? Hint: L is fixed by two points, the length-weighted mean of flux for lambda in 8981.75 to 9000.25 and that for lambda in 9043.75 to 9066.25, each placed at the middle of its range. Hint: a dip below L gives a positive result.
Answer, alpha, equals 0.5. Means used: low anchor 9.89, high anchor 10.1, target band 9.79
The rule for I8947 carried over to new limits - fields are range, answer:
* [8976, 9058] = 9.9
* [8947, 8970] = 9.93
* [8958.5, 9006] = 9.94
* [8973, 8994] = 9.95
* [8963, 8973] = 9.89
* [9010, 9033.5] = 9.7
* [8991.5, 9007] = 9.97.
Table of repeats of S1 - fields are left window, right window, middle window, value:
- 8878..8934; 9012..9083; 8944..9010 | 0.3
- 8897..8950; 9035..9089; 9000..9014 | 0.2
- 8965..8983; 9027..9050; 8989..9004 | 0.1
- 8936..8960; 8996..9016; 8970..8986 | -0.3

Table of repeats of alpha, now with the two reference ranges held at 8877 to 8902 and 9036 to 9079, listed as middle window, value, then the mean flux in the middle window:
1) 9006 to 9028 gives 0.8 angstroms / 9.62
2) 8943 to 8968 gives 0.2 angstroms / 9.87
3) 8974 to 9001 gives 0.2 angstroms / 9.89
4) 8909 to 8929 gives -0.5 angstroms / 10.1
